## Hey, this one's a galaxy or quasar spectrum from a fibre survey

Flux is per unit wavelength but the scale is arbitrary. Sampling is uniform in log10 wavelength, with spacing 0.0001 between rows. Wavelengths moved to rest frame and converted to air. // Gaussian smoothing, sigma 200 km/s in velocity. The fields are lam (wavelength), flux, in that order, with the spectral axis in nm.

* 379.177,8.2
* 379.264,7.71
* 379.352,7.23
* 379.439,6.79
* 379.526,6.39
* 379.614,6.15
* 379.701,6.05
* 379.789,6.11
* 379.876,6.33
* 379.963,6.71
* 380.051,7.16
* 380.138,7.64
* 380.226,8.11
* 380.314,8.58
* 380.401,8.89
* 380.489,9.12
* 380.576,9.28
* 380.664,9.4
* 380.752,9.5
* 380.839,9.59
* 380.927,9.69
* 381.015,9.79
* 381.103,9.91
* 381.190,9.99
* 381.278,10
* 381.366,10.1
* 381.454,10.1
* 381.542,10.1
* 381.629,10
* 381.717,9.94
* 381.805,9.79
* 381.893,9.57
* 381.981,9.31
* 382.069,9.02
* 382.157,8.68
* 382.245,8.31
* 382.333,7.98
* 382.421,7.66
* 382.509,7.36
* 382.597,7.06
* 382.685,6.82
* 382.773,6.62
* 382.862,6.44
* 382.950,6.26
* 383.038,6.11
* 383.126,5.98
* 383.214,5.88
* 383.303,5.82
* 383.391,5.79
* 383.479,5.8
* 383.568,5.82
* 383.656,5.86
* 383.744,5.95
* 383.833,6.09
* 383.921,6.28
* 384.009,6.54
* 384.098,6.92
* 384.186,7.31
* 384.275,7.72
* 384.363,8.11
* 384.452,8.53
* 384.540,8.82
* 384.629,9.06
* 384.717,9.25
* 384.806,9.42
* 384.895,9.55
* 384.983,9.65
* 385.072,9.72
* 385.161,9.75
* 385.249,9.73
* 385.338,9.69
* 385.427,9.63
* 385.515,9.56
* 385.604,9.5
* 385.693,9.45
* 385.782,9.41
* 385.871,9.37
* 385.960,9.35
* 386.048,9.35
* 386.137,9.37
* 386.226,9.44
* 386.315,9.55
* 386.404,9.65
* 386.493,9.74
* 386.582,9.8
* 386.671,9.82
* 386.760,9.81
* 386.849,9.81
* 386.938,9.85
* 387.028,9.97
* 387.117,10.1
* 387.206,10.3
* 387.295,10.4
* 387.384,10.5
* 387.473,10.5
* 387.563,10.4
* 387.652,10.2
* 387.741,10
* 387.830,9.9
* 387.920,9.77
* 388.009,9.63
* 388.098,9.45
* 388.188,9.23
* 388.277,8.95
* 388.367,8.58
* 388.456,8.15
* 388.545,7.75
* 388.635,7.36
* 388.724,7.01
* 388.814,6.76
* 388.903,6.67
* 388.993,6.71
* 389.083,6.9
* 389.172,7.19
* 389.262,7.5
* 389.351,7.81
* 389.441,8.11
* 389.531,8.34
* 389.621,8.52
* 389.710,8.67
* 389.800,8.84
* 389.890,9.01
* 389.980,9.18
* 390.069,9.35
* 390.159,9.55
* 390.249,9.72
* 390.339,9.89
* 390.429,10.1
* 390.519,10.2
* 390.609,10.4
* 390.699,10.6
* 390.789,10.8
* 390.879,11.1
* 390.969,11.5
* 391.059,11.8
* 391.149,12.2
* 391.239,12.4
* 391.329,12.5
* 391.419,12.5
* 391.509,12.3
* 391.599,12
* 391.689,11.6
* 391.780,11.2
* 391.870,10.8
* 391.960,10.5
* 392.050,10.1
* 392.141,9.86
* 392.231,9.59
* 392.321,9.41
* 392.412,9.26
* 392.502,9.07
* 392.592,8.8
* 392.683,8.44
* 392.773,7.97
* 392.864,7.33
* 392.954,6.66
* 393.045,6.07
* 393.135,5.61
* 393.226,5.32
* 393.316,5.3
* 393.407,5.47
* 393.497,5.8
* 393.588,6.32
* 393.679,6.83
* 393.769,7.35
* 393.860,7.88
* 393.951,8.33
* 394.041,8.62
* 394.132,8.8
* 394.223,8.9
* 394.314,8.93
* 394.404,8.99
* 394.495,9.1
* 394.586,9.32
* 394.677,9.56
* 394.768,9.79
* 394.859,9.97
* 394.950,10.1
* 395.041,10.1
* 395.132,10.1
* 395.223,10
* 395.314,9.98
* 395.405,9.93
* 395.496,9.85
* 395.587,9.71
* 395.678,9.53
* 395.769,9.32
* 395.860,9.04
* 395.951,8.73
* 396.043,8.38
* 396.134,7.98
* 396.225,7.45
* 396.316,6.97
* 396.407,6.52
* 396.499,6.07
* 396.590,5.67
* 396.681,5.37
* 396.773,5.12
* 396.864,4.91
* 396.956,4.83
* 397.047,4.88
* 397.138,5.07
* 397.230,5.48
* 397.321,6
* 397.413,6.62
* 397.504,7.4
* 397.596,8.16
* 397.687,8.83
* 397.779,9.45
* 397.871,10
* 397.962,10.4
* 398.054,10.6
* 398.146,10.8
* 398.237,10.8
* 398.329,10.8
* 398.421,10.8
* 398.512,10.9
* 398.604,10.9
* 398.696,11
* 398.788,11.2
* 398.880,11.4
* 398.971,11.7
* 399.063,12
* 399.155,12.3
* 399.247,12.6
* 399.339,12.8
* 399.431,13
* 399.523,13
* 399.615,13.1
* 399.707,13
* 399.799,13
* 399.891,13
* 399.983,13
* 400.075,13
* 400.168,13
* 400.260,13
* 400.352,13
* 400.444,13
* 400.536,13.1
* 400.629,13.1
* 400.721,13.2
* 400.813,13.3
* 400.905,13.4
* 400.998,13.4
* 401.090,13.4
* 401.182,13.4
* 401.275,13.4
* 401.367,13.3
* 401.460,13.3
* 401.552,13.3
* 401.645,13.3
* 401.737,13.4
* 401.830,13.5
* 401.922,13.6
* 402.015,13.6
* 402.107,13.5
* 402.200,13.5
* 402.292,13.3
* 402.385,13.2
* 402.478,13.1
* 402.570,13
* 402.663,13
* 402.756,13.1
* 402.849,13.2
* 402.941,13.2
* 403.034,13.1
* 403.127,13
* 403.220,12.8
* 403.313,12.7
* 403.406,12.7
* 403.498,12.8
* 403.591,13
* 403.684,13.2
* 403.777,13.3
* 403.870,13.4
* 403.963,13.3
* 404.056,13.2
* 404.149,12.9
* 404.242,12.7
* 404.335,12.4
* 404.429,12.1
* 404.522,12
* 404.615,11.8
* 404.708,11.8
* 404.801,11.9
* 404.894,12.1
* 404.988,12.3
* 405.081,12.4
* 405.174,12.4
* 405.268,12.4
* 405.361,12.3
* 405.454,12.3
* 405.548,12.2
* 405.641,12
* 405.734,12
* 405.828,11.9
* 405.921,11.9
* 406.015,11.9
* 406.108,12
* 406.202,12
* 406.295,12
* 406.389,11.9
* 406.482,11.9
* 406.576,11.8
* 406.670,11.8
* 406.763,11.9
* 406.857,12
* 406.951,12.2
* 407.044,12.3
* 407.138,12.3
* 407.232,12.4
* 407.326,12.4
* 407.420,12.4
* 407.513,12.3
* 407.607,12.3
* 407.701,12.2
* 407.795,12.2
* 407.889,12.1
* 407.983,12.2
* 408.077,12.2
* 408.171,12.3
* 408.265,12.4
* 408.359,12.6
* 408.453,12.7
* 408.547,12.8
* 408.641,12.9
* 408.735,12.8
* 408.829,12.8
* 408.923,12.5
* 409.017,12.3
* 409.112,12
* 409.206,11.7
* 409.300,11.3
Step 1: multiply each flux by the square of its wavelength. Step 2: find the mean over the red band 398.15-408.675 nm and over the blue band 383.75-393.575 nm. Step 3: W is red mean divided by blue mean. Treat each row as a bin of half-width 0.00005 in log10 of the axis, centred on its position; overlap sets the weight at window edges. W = 1.48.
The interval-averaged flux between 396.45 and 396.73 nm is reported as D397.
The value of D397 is 5.69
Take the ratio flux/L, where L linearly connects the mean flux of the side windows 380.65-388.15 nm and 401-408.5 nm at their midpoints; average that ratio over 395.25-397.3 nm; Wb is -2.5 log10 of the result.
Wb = 0.44 mag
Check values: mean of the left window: 8.8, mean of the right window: 12.6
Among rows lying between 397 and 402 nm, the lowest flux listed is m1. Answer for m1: 4.88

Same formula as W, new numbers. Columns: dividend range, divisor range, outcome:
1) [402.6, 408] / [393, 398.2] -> 1.64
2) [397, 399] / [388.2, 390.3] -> 1.18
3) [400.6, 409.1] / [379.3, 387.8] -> 1.65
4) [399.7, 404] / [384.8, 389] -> 1.52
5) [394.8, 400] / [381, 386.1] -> 1.22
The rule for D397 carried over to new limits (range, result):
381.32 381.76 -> 10.1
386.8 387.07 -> 9.85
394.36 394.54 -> 9.04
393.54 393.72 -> 6.53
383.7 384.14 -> 6.35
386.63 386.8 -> 9.82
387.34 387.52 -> 10.5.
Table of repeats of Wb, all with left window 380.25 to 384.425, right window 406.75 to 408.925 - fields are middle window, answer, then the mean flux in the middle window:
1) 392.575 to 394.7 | 0.30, 7.53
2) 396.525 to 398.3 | 0.39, 7.41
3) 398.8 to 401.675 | -0.17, 12.9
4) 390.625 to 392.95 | -0.09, 10.5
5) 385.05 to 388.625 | -0.10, 9.61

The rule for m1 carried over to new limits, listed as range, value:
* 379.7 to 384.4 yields 5.79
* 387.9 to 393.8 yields 5.3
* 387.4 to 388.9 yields 6.76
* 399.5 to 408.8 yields 11.8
